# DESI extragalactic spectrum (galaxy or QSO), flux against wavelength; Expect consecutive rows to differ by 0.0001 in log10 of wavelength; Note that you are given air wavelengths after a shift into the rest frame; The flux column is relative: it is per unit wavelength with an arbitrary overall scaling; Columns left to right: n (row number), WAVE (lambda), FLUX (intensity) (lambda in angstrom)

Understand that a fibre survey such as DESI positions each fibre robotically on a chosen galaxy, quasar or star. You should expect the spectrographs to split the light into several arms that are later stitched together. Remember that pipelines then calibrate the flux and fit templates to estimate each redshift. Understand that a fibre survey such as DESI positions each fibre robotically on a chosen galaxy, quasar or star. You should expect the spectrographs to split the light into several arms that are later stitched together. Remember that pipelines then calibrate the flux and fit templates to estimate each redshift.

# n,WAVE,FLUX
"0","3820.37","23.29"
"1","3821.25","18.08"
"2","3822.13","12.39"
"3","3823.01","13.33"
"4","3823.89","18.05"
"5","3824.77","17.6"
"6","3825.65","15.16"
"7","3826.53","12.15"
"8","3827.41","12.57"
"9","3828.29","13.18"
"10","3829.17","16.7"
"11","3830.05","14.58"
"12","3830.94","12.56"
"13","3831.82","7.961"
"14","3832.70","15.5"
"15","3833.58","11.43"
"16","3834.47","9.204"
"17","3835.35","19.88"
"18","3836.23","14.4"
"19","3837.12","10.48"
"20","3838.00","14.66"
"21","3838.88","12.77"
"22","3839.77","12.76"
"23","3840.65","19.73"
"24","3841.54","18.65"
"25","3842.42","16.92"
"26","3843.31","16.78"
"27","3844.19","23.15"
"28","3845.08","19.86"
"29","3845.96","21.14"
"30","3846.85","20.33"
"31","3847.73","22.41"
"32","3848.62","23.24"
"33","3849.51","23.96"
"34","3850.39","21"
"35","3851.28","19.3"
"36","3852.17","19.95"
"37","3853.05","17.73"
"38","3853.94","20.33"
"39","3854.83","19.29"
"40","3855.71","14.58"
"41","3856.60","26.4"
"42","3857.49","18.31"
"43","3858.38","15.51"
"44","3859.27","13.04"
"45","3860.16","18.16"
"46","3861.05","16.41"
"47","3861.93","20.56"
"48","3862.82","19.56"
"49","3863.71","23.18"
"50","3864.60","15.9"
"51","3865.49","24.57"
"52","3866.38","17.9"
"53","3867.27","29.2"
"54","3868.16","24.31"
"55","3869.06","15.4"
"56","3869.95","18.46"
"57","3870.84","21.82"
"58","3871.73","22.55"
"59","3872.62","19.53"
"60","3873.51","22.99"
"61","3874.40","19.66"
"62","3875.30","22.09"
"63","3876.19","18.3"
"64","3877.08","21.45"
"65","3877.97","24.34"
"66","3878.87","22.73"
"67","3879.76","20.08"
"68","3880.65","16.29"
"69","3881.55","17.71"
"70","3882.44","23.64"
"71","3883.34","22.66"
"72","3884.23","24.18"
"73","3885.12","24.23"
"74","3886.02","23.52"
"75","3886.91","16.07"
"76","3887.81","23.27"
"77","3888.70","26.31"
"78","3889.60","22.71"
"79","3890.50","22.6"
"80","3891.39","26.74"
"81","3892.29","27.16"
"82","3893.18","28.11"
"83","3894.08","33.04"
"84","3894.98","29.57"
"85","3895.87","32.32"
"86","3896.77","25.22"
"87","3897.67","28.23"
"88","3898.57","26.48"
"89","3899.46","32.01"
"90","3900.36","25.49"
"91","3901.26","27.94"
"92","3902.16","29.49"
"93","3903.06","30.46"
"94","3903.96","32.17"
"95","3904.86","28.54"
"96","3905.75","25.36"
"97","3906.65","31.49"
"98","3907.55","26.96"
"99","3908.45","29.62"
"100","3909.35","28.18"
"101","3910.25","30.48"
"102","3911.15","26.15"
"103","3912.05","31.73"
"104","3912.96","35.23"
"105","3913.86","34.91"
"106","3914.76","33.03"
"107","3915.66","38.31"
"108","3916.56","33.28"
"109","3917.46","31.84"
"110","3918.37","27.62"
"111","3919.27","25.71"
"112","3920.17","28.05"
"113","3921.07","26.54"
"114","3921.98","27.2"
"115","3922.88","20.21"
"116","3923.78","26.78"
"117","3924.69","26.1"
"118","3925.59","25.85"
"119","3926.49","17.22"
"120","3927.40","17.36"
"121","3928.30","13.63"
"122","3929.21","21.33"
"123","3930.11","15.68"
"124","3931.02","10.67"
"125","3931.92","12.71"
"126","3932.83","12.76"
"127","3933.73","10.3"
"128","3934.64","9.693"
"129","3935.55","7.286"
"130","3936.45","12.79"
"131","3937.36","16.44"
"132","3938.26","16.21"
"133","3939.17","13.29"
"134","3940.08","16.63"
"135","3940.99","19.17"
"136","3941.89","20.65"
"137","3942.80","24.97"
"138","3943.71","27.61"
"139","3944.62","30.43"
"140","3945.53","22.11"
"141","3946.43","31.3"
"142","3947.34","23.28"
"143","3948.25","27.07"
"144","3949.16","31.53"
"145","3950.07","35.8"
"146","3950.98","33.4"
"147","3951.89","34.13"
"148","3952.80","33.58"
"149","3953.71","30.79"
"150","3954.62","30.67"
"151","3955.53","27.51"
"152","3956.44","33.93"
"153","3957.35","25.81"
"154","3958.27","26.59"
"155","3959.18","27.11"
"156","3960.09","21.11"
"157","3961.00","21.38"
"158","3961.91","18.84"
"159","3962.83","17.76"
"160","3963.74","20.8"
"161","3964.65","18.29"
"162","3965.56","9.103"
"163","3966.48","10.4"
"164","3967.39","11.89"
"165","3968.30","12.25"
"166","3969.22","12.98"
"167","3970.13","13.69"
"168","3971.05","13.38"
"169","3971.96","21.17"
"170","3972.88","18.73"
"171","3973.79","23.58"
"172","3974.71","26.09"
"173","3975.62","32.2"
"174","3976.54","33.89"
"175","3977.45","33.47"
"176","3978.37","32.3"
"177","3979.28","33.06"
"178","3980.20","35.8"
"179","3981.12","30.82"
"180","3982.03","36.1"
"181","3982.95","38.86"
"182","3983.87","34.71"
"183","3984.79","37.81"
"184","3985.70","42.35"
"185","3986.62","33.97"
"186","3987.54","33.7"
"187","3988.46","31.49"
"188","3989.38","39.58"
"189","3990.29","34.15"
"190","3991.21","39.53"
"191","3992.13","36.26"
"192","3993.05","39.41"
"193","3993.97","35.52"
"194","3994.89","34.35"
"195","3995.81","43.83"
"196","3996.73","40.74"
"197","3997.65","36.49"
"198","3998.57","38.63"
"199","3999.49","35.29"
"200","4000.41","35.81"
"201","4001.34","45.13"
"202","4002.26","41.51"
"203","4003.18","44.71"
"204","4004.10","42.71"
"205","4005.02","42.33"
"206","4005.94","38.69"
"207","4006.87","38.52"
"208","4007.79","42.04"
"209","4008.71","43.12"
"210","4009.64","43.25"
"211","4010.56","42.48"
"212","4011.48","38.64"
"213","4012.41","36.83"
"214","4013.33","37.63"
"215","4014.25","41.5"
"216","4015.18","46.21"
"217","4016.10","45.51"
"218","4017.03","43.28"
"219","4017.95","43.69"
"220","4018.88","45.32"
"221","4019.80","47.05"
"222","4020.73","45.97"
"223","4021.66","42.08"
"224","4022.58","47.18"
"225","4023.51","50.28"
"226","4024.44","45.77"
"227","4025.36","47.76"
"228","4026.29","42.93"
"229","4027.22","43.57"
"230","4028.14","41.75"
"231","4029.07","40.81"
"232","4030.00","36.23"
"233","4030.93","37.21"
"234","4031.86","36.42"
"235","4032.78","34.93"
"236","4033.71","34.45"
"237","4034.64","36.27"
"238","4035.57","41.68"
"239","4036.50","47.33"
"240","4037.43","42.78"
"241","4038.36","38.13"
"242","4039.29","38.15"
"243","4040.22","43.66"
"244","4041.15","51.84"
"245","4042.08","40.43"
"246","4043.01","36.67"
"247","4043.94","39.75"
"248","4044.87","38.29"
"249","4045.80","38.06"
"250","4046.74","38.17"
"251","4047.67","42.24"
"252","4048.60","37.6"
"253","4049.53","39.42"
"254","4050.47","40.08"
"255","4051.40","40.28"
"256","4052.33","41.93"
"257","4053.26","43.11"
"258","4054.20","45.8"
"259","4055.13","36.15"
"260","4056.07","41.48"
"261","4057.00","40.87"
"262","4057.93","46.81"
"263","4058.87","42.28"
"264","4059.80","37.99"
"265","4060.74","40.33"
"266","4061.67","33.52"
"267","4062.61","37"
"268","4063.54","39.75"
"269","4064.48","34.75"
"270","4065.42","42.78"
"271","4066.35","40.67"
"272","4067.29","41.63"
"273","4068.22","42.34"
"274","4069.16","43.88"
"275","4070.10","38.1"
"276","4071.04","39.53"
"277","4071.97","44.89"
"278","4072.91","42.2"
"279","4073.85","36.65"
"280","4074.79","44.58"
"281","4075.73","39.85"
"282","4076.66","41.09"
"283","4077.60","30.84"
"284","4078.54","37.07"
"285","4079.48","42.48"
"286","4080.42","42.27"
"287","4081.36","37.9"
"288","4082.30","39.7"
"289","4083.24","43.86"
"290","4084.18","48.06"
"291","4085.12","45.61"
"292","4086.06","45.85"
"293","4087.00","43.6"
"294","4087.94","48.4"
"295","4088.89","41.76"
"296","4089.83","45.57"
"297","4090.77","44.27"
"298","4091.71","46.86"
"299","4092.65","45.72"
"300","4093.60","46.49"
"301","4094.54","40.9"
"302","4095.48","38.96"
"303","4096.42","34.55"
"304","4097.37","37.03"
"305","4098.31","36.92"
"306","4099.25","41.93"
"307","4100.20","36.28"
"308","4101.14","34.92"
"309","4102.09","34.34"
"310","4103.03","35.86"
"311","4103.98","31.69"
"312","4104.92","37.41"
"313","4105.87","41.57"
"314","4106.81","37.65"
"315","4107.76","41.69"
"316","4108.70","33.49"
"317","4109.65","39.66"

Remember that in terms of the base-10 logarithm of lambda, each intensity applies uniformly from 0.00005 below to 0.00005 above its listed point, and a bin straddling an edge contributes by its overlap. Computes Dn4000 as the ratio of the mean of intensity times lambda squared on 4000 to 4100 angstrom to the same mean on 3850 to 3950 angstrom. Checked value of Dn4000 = 1.93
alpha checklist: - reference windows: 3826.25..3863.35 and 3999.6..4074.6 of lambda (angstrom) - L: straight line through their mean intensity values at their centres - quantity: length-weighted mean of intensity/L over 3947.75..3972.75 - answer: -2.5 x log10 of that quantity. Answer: 0.34 mag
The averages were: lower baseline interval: 17.1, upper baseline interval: 41.2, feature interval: 22.9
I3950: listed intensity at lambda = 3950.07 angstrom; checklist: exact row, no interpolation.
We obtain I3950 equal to 35.8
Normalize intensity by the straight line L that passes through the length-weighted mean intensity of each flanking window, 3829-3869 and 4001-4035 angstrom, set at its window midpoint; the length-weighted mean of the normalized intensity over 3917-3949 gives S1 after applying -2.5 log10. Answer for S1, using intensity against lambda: 0.40 mag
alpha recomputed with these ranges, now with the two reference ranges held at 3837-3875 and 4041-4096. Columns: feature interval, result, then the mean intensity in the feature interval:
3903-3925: -0.16 mag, 29.4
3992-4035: -0.16 mag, 41.1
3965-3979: 0.47 mag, 20.5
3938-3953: 0.11 mag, 25.9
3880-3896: -0.07 mag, 24.2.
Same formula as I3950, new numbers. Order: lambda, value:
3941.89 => 20.65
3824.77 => 17.6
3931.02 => 10.67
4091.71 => 46.86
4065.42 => 42.78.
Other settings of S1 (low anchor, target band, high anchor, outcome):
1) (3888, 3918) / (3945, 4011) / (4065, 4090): 0.125 mag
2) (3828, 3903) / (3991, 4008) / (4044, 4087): -0.161 mag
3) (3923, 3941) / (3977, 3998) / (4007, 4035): -0.129 mag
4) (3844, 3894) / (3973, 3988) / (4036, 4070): -0.009 mag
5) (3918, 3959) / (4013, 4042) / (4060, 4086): -0.227 mag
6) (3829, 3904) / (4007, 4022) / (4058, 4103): -0.226 mag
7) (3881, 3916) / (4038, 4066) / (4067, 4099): -0.024 mag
